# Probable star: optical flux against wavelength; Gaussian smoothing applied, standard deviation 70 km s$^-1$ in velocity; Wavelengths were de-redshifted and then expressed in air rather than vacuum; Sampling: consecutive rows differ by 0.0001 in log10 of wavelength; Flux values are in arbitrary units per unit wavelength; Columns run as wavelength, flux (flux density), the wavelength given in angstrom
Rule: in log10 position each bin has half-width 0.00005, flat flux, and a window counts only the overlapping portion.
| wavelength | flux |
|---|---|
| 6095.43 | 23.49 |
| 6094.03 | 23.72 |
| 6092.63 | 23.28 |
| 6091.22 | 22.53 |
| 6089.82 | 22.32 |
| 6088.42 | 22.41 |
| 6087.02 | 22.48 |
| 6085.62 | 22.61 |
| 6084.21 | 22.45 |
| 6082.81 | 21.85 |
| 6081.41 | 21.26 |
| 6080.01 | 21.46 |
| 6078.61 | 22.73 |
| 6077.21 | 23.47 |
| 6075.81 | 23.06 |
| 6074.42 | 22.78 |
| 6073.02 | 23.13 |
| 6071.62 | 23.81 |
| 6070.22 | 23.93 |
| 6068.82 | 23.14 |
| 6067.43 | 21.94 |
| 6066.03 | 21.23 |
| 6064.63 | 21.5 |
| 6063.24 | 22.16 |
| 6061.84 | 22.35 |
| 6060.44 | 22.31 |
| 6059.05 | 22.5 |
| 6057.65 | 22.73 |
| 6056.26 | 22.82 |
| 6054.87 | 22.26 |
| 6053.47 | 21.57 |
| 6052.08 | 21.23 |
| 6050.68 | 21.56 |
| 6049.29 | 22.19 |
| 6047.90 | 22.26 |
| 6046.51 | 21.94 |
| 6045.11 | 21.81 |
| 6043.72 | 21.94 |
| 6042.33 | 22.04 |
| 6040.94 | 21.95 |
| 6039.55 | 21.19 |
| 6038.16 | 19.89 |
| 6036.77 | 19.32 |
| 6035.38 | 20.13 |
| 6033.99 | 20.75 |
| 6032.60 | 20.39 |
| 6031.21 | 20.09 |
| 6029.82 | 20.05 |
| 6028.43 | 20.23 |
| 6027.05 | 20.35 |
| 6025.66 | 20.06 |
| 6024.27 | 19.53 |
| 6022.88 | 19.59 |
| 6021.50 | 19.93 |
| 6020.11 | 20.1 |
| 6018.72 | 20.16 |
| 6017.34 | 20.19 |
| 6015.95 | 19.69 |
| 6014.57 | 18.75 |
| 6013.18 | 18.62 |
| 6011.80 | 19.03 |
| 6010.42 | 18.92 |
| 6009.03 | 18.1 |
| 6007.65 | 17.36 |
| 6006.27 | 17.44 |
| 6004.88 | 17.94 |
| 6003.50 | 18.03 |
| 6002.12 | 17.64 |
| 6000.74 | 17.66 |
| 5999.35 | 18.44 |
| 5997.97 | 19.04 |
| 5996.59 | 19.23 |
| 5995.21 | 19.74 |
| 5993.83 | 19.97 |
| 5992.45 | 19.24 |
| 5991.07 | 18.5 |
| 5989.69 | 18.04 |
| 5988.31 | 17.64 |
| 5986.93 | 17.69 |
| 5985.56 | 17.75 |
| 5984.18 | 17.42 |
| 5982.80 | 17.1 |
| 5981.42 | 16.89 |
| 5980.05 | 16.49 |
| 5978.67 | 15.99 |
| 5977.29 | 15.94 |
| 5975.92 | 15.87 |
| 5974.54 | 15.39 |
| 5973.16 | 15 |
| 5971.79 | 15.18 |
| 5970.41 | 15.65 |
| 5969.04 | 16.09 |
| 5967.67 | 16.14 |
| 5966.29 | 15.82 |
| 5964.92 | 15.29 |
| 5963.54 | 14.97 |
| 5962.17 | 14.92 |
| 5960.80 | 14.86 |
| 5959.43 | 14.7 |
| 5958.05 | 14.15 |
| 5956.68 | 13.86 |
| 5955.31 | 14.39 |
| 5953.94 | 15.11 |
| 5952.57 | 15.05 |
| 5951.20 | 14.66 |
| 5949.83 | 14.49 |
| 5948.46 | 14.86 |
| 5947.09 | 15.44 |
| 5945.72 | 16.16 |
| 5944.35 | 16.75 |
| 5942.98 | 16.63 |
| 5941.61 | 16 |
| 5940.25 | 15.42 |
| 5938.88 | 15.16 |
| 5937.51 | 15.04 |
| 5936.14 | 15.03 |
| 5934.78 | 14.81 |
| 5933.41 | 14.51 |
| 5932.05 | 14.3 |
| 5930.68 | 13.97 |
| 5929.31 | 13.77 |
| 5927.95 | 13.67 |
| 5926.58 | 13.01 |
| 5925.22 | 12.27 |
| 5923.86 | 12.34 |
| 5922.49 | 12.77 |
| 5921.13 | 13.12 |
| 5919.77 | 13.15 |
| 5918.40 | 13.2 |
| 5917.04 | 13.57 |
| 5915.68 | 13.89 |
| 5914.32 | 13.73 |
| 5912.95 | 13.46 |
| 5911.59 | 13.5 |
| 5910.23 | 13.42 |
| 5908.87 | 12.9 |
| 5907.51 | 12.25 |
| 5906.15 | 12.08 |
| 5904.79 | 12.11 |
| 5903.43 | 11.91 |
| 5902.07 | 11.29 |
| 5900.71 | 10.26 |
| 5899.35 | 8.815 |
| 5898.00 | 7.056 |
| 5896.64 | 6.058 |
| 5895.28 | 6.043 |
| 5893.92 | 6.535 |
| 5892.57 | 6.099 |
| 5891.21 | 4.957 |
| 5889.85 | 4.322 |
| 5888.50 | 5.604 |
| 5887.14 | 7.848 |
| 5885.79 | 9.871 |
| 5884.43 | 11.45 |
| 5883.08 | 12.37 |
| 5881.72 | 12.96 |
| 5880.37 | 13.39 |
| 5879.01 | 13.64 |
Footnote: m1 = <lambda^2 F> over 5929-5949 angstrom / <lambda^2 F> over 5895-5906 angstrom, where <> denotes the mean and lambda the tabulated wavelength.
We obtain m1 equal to 1.63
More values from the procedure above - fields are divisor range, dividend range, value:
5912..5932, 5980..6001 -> 1.40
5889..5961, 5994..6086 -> 1.69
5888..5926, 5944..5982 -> 1.47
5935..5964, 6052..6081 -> 1.55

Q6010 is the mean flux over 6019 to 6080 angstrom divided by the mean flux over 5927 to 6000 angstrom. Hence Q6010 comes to 1.3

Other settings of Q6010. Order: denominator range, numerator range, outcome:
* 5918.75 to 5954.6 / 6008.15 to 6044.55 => 1.38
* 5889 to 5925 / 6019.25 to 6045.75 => 1.91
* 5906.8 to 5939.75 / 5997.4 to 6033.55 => 1.40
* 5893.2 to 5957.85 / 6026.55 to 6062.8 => 1.63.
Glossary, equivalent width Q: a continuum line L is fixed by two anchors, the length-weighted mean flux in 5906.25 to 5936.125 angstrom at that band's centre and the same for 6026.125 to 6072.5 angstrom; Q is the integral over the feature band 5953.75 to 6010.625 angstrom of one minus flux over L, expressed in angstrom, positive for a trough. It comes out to 1.8 angstrom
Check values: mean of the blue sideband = 13.4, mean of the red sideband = 21.6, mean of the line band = 16.8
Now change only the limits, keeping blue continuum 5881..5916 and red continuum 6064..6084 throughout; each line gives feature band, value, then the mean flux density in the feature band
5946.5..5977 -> -1.3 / 15.1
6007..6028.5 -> -1.0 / 19.4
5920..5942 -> -3.0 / 14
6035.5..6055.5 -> -1.0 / 21.5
